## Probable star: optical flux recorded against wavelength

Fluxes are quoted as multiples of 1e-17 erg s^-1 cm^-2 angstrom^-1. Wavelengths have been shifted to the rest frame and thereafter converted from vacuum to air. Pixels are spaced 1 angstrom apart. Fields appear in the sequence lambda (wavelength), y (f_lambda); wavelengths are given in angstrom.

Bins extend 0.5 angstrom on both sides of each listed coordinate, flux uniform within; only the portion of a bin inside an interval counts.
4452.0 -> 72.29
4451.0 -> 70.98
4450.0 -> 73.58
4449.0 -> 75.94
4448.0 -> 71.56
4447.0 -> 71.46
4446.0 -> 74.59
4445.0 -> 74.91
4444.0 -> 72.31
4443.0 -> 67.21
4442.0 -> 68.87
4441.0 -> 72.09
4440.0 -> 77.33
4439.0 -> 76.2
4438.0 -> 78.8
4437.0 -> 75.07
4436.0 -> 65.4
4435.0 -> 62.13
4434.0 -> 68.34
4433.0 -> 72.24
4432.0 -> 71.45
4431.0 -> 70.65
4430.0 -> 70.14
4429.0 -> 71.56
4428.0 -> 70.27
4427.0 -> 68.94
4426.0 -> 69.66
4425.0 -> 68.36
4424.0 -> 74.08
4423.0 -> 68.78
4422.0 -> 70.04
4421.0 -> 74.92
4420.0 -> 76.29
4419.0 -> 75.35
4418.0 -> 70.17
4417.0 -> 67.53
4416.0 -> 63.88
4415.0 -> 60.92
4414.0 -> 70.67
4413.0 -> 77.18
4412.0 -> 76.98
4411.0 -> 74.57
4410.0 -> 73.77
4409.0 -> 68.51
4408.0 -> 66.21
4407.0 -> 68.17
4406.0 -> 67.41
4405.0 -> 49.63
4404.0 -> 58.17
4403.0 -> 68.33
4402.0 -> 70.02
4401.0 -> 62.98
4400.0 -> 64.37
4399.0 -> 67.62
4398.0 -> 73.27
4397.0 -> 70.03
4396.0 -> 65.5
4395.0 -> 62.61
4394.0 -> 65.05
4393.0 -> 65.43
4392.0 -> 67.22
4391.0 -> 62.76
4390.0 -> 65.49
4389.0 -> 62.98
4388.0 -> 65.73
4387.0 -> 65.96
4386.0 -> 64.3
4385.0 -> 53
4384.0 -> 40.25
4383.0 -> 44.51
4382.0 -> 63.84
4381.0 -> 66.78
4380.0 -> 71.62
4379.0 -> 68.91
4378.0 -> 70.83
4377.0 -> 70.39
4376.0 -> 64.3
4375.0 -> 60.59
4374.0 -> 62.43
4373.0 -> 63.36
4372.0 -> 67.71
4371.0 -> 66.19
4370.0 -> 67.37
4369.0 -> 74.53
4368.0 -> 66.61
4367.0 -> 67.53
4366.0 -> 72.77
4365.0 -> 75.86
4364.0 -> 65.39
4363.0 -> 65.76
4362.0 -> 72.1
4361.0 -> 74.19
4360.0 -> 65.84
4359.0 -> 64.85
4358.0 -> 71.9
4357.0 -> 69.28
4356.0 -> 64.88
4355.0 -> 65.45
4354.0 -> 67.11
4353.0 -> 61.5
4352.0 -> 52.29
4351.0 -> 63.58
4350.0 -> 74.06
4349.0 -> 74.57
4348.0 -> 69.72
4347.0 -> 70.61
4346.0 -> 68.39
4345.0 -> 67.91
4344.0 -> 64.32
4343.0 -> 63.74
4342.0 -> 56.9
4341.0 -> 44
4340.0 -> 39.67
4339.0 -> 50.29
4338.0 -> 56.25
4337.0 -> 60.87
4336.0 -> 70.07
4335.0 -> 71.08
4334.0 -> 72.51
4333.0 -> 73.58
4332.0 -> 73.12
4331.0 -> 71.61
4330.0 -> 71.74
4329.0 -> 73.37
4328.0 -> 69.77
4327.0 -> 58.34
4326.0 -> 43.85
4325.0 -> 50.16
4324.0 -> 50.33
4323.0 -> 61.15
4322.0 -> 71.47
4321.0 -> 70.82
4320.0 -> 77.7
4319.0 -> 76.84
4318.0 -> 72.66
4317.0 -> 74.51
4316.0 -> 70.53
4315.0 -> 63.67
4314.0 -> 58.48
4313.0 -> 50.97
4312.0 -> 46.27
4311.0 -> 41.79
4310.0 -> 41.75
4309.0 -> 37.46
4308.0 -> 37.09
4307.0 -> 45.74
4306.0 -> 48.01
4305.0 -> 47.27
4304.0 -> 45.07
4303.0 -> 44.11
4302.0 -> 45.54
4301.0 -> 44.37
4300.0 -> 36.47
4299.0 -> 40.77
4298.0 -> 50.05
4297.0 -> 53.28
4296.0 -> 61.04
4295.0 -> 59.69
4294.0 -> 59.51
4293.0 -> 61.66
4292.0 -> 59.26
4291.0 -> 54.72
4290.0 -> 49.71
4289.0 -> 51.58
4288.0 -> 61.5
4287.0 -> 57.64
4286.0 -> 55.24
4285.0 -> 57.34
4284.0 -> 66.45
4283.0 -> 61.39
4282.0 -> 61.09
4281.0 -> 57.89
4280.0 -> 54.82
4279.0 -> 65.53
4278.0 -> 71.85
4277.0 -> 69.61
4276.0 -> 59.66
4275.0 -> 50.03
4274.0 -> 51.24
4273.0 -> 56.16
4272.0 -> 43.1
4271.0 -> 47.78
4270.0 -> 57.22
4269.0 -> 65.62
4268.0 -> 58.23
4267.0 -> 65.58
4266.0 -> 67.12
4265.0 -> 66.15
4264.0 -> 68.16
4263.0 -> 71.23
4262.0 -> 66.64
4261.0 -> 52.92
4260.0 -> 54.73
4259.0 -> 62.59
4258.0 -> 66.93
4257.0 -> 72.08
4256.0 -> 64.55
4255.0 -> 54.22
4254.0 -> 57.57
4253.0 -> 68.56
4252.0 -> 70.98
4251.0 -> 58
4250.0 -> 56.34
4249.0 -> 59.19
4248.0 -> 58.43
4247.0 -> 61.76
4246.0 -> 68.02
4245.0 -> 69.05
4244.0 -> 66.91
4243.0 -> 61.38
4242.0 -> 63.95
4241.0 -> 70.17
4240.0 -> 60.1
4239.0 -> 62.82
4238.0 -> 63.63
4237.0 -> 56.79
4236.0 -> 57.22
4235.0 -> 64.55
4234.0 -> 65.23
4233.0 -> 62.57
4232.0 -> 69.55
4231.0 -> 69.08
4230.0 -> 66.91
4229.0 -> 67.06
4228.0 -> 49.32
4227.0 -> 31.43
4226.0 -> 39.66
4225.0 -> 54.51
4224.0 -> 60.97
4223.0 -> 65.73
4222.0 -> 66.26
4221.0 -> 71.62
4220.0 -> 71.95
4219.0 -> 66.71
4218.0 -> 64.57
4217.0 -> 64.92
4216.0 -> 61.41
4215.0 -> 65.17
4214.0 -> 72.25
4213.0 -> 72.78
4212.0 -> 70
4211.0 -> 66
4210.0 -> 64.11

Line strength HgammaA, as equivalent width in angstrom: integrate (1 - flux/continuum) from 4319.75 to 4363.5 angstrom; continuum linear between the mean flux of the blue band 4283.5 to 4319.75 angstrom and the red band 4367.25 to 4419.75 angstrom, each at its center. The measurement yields -4.2 angstrom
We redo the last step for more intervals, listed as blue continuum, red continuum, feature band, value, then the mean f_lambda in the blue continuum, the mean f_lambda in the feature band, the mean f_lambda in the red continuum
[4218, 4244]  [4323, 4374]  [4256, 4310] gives 6.04 angstrom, 61.7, 56.1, 65.1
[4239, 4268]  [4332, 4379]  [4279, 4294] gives 1.43 angstrom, 63.6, 58.2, 65.8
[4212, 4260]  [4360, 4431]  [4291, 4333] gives 5.33 angstrom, 62.9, 56.7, 67.1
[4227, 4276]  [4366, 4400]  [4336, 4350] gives 0.53 angstrom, 61.5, 61.4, 64.8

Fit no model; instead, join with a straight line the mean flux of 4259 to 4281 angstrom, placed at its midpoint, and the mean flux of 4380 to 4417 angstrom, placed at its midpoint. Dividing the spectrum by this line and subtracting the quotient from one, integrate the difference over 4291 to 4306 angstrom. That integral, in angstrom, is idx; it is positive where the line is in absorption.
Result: 2.59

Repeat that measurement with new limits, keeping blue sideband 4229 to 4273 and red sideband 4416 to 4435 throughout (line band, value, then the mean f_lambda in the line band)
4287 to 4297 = 1.1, 57.4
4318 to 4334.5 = -0.2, 66.8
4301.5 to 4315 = 4.0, 46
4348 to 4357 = 0.2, 65.9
